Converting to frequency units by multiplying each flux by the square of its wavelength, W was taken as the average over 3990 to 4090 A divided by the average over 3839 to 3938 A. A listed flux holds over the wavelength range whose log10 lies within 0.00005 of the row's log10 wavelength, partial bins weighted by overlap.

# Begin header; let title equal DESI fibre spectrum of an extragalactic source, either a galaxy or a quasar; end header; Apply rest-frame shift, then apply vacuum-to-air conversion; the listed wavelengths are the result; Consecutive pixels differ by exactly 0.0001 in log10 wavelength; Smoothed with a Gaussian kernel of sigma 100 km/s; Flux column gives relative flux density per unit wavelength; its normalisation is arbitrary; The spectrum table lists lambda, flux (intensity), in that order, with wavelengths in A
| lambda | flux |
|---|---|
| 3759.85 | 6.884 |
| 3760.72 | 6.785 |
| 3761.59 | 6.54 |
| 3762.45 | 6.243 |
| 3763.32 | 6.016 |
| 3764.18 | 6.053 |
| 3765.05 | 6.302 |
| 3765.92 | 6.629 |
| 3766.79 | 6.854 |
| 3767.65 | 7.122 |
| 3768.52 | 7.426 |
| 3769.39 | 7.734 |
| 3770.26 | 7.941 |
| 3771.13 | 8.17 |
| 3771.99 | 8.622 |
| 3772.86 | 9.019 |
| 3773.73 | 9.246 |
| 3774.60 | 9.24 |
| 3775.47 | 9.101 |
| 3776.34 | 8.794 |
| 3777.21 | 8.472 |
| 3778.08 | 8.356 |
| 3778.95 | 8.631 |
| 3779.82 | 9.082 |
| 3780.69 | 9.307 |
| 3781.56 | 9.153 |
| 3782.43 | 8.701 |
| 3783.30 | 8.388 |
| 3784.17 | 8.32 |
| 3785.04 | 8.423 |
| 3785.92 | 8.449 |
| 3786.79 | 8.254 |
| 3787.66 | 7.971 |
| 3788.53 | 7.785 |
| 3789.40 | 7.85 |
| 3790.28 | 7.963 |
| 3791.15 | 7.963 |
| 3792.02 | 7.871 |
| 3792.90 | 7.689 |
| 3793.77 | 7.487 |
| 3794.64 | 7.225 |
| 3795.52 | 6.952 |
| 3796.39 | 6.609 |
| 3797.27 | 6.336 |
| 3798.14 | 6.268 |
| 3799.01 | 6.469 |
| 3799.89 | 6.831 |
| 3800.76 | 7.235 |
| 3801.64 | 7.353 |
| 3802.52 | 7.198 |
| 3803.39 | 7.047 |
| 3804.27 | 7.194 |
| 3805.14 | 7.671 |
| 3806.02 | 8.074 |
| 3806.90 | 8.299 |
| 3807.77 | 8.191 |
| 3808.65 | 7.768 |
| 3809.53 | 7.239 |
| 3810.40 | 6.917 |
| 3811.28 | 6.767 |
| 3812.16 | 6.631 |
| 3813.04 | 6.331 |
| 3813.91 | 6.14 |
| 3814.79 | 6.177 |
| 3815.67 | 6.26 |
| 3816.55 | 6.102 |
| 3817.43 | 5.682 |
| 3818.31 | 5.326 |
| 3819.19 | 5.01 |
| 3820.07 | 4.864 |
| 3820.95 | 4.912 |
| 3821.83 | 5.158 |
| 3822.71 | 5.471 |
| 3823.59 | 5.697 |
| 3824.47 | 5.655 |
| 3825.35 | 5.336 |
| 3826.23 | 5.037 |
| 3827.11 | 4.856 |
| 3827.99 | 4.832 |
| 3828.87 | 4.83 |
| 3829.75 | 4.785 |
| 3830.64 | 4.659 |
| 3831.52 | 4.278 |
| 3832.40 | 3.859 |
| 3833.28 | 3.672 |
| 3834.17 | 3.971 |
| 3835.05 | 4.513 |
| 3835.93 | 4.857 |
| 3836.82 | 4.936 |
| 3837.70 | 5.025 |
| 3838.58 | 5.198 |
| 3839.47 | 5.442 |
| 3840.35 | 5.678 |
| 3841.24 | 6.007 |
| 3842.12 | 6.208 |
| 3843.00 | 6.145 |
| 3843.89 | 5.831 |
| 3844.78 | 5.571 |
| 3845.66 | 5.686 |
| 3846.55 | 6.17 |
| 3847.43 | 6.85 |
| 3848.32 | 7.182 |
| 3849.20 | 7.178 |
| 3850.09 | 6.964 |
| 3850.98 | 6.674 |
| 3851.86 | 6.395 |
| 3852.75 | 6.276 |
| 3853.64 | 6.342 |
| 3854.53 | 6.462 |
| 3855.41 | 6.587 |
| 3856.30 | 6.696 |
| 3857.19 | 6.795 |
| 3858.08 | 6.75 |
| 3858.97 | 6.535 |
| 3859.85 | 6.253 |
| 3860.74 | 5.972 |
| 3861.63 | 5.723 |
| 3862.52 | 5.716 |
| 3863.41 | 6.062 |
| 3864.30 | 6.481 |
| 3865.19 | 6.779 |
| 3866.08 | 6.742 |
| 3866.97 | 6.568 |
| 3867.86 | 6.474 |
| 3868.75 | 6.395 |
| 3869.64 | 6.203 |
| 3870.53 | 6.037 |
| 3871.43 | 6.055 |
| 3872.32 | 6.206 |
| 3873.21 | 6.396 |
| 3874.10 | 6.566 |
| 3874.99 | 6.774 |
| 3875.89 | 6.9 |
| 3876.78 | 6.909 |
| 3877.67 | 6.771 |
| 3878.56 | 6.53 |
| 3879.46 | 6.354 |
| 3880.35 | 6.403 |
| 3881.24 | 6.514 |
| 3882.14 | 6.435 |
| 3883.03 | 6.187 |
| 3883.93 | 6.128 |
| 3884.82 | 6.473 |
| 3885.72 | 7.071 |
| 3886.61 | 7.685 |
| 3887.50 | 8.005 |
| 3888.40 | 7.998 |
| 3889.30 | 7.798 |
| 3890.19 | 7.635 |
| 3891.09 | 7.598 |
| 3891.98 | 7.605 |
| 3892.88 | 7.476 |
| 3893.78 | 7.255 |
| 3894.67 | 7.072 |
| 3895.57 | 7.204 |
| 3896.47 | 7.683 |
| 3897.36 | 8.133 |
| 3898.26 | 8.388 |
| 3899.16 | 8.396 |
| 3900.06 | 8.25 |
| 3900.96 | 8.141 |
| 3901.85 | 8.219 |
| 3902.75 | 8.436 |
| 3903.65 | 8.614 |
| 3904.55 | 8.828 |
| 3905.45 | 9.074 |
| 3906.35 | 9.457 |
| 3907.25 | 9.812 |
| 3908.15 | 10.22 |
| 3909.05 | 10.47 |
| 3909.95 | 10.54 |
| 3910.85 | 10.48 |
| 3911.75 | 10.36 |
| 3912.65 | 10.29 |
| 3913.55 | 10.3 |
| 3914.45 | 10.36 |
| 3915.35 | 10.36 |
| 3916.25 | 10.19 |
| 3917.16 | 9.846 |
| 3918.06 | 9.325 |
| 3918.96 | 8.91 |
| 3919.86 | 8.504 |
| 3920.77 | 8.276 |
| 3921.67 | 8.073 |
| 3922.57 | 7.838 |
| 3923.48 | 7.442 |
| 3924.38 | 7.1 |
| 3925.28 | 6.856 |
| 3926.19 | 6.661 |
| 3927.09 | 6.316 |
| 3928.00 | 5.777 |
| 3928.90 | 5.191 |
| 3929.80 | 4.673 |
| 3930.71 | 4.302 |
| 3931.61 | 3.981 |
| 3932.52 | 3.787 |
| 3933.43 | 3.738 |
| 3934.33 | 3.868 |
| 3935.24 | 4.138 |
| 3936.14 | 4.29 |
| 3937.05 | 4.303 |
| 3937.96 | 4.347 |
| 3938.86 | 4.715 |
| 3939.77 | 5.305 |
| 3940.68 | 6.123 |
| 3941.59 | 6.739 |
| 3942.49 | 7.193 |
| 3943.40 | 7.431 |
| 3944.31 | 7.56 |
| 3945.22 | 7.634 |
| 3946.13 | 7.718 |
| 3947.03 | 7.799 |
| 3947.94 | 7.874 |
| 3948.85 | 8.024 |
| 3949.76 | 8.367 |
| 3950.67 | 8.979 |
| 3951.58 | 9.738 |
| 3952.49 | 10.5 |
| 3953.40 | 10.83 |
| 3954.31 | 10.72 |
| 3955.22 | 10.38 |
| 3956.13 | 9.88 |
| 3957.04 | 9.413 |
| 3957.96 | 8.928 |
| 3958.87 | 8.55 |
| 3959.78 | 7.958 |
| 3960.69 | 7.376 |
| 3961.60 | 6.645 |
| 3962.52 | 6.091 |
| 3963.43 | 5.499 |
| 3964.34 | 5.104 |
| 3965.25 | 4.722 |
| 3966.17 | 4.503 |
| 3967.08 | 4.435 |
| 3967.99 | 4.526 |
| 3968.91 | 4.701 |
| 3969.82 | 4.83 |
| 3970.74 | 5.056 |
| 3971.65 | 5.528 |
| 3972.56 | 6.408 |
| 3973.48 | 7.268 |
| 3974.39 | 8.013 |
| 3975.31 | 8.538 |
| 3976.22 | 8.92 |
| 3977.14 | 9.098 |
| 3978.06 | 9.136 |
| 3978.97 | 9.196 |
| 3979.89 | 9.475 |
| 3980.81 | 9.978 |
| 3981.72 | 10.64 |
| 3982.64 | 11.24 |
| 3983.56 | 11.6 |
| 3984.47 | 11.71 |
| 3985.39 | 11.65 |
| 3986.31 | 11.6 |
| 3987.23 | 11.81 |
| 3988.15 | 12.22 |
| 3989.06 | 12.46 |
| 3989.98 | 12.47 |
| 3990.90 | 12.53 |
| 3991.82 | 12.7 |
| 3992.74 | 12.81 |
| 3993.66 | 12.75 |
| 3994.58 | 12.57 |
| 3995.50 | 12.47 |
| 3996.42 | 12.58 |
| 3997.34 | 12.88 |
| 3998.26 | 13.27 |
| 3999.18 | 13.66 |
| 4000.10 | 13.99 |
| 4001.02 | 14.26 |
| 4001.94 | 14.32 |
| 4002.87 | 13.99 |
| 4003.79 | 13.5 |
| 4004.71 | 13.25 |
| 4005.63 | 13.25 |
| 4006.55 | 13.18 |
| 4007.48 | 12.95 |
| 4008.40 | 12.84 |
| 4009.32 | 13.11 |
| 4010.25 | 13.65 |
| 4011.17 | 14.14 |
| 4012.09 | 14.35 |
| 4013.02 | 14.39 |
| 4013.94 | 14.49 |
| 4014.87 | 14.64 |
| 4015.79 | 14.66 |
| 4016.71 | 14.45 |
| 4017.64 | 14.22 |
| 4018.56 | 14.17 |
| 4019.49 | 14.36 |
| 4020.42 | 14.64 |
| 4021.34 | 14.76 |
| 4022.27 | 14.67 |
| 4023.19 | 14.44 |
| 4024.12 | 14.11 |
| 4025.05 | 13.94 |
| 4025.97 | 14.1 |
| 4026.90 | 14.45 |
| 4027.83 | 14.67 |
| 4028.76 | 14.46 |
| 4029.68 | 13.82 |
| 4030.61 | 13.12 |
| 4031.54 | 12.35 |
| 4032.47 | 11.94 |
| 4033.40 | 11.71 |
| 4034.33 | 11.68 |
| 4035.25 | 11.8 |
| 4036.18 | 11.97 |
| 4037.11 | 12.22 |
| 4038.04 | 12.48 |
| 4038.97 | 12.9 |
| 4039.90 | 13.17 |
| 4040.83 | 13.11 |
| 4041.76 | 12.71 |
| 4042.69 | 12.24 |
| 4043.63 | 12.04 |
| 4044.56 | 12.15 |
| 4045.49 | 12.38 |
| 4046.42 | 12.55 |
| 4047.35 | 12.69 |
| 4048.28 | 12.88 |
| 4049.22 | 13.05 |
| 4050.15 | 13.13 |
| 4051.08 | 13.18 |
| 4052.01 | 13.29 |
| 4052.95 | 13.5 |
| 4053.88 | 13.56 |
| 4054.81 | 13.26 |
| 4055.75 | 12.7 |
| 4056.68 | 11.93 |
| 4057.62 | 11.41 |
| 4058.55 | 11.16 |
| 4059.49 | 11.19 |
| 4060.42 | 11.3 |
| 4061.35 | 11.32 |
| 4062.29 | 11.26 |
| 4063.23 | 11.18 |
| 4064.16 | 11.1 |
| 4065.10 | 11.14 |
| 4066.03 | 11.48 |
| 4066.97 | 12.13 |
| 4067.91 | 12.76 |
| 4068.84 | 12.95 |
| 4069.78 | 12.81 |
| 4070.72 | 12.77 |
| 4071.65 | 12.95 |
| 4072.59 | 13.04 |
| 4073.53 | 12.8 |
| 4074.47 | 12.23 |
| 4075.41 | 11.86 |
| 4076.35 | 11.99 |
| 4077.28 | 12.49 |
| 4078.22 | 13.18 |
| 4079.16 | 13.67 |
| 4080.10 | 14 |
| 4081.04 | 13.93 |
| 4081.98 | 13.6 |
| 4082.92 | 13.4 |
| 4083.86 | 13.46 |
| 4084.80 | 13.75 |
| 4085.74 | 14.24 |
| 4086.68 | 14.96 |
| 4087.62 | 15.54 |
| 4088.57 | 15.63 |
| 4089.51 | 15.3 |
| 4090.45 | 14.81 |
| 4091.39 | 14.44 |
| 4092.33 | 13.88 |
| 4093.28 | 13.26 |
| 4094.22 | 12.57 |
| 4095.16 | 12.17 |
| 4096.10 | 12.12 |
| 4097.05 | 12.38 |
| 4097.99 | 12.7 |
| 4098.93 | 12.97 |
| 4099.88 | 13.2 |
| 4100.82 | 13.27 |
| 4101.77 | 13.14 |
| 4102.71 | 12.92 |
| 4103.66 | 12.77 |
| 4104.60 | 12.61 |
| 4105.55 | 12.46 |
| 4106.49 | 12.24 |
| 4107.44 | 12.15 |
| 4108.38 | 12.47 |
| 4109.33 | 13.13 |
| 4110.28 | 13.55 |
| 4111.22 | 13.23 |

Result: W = 2.00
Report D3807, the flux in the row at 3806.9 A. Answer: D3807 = 8.299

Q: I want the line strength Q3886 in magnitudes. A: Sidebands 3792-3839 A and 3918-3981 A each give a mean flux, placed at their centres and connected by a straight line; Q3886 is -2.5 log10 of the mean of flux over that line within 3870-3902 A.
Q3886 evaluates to -0.09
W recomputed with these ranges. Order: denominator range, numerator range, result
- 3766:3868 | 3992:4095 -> 2.21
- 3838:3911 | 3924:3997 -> 1.19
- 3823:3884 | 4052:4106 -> 2.42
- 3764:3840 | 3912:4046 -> 1.64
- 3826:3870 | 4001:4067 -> 2.46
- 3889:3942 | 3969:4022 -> 1.65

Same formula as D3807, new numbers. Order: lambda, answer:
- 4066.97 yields 12.13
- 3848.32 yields 7.182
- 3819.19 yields 5.01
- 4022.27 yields 14.67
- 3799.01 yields 6.469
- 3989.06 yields 12.46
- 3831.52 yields 4.278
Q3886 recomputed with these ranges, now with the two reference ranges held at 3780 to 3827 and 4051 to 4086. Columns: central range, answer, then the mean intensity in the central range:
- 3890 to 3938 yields 0.20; 7.7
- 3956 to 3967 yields 0.44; 6.88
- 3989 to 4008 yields -0.18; 13.1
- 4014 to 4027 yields -0.24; 14.4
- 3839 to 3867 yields 0.26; 6.33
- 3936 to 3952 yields 0.39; 6.94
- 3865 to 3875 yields 0.29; 6.41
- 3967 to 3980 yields 0.45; 7.02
